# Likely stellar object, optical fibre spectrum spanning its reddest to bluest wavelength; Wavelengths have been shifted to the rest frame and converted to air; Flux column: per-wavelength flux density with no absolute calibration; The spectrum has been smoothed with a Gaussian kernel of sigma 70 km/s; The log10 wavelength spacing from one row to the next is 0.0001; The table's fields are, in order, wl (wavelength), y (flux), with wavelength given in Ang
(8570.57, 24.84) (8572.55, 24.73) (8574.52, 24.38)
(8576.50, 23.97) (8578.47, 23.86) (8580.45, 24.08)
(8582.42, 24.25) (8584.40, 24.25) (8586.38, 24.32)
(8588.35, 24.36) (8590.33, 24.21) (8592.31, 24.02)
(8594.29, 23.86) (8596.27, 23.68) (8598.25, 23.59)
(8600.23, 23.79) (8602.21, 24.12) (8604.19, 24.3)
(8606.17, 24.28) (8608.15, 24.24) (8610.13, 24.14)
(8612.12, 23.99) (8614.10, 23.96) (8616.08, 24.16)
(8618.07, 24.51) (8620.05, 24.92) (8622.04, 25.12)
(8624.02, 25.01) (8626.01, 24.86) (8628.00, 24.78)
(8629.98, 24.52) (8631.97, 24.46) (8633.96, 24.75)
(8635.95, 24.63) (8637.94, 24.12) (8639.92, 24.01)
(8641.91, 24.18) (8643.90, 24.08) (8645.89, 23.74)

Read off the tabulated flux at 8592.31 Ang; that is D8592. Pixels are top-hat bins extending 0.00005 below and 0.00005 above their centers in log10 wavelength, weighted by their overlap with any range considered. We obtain 24.02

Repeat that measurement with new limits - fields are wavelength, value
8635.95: 24.63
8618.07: 24.51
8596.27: 23.68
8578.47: 23.86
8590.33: 24.21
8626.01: 24.86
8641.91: 24.18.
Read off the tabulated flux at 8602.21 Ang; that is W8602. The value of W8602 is 24.12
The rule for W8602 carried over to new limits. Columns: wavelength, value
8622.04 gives 25.12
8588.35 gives 24.36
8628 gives 24.78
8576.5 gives 23.97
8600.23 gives 23.79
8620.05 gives 24.92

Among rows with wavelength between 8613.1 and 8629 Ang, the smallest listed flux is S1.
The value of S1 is 23.96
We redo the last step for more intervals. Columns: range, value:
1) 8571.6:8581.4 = 23.86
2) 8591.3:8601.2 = 23.59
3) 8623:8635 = 24.46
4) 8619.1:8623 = 24.92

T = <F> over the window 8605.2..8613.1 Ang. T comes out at 24.2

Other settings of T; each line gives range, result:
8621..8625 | 25.1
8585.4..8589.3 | 24.4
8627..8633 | 24.6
